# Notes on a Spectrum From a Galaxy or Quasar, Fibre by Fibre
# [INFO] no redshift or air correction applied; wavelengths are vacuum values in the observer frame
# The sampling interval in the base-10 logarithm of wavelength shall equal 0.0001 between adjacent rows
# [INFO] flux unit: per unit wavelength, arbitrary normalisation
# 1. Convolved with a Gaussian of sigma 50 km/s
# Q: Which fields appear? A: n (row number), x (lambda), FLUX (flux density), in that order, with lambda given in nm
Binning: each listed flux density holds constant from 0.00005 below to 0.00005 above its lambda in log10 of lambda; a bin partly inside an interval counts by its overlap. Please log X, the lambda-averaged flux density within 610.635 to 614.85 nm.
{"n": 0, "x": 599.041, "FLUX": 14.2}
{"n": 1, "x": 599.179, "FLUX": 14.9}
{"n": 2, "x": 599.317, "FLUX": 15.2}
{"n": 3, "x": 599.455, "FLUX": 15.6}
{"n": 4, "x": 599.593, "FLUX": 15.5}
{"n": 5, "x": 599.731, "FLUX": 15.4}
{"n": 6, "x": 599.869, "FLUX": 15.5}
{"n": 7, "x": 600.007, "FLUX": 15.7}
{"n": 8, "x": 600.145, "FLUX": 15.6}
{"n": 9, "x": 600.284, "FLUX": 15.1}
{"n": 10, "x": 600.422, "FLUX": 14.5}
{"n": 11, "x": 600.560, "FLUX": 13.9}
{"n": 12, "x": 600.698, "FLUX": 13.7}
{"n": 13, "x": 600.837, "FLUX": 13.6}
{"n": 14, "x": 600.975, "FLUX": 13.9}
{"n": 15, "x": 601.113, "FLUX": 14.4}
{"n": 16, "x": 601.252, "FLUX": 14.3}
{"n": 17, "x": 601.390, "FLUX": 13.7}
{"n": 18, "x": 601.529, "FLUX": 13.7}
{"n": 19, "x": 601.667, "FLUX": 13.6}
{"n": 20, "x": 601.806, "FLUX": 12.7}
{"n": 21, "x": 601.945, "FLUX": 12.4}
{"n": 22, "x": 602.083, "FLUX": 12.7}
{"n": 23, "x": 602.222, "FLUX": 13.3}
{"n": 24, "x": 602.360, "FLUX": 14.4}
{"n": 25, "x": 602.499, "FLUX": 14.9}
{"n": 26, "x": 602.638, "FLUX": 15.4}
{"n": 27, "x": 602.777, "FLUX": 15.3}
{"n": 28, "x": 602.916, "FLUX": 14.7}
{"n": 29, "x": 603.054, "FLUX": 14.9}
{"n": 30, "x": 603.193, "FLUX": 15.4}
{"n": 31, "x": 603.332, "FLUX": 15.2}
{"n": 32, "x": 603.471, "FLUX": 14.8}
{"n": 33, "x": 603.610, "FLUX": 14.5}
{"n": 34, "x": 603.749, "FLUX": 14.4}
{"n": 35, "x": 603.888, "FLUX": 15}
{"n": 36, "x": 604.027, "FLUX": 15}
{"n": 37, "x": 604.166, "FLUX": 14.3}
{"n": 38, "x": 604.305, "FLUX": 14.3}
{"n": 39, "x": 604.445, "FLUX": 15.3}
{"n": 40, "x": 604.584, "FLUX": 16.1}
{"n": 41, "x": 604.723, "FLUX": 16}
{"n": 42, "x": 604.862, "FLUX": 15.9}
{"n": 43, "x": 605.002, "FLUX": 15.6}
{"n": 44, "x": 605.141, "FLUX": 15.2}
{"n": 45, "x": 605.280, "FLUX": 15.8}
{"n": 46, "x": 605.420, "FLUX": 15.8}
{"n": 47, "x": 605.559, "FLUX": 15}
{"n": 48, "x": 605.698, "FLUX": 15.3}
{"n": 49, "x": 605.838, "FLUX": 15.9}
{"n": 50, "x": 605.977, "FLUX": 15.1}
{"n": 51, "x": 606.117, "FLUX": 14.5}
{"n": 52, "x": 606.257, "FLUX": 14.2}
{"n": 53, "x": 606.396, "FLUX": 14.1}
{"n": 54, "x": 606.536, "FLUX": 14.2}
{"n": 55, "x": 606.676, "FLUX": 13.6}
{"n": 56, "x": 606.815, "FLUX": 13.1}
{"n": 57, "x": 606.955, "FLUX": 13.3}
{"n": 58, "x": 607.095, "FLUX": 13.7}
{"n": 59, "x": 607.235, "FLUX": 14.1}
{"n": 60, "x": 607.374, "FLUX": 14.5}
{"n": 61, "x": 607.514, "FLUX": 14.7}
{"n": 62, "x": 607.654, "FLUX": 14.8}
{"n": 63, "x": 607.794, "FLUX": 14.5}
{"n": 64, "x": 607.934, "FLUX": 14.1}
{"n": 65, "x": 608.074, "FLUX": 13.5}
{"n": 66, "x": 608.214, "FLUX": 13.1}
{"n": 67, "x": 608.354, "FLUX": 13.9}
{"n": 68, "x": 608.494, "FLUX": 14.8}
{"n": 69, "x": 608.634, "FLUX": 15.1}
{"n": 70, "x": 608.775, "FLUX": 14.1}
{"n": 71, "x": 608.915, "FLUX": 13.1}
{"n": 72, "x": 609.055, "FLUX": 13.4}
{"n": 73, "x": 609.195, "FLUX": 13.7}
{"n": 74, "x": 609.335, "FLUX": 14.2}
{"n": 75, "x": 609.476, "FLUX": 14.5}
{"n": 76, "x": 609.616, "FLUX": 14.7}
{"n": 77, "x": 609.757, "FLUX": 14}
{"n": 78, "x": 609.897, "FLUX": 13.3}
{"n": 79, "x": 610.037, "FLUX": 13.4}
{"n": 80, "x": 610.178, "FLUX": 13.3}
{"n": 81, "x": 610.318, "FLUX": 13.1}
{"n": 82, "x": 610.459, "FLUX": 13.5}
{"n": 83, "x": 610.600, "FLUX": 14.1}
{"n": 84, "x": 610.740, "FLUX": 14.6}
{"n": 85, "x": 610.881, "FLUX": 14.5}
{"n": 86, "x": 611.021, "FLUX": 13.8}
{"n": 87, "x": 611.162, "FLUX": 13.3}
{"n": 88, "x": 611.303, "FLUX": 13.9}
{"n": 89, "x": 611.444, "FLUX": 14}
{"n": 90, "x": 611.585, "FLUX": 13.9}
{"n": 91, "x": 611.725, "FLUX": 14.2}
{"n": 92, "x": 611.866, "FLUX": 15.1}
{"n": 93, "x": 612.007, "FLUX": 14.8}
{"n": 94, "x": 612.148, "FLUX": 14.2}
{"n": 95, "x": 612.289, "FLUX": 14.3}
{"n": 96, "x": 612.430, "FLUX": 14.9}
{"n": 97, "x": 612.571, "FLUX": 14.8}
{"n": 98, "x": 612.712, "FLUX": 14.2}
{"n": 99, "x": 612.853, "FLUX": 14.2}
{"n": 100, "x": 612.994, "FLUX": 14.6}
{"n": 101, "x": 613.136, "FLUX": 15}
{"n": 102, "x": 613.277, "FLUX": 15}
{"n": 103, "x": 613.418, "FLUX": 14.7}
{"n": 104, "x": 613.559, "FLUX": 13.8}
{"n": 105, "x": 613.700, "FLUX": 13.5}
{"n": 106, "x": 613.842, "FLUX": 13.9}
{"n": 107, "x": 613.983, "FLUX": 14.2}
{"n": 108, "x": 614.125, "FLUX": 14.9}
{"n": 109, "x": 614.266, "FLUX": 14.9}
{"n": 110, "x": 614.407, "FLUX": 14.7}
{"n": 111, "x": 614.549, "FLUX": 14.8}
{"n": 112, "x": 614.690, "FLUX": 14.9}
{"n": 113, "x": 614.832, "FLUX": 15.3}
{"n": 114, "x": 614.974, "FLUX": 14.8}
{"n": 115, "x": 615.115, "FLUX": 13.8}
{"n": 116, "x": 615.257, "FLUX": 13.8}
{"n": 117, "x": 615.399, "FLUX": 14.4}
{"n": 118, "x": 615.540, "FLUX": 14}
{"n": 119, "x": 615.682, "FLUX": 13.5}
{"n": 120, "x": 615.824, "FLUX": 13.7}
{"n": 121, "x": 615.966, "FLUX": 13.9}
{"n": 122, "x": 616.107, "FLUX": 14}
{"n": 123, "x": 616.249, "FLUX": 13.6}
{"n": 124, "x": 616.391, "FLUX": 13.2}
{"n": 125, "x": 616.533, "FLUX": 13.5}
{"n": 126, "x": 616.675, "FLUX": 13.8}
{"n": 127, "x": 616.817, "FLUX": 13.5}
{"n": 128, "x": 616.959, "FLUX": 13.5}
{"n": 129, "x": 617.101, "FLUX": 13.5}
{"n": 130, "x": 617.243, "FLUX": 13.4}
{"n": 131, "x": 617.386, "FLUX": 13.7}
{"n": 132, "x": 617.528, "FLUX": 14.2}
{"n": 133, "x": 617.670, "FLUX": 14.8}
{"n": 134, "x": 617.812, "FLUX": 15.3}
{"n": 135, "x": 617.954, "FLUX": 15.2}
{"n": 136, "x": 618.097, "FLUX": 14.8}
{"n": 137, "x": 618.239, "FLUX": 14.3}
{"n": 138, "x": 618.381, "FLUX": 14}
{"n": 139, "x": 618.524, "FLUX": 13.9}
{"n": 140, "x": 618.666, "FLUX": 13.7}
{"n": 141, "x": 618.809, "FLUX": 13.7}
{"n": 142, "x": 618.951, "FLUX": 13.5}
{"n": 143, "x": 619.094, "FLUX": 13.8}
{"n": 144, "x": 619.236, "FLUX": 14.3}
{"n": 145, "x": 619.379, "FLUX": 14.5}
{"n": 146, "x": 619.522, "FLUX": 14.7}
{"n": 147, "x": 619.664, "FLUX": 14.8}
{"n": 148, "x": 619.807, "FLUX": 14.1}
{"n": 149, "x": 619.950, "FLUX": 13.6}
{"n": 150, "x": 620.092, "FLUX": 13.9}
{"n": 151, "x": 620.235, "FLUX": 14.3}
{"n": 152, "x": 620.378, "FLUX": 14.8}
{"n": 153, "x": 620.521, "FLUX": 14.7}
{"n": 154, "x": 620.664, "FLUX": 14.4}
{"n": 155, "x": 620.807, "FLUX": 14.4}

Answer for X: 14.4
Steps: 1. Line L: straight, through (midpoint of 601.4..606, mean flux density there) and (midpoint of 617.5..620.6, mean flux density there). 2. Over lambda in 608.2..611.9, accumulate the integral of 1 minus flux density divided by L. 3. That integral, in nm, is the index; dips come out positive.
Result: 0.16 nm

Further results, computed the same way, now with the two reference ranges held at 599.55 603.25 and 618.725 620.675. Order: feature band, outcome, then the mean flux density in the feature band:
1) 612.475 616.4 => -0.02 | 14.3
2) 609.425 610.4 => 0.04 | 13.7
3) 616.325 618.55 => 0.03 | 14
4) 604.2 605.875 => -0.13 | 15.5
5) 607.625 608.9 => 0.01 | 14.1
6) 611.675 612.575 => -0.02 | 14.6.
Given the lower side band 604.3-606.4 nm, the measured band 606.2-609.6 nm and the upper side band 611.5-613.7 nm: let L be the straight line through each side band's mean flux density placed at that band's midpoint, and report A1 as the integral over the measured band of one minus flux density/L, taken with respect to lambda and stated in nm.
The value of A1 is 0.227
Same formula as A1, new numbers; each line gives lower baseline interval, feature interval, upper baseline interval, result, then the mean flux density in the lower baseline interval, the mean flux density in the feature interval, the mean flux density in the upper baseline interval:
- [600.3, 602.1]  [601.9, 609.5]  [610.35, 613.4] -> -0.31 nm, 13.7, 14.5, 14.3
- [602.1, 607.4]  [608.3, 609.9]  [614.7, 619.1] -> 0.04 nm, 14.8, 14.1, 14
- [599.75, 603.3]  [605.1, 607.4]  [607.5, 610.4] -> -0.08 nm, 14.3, 14.5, 13.9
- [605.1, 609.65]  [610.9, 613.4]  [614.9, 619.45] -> -0.04 nm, 14.3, 14.4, 14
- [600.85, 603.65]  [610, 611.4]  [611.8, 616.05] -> 0.06 nm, 14.2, 13.8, 14.4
